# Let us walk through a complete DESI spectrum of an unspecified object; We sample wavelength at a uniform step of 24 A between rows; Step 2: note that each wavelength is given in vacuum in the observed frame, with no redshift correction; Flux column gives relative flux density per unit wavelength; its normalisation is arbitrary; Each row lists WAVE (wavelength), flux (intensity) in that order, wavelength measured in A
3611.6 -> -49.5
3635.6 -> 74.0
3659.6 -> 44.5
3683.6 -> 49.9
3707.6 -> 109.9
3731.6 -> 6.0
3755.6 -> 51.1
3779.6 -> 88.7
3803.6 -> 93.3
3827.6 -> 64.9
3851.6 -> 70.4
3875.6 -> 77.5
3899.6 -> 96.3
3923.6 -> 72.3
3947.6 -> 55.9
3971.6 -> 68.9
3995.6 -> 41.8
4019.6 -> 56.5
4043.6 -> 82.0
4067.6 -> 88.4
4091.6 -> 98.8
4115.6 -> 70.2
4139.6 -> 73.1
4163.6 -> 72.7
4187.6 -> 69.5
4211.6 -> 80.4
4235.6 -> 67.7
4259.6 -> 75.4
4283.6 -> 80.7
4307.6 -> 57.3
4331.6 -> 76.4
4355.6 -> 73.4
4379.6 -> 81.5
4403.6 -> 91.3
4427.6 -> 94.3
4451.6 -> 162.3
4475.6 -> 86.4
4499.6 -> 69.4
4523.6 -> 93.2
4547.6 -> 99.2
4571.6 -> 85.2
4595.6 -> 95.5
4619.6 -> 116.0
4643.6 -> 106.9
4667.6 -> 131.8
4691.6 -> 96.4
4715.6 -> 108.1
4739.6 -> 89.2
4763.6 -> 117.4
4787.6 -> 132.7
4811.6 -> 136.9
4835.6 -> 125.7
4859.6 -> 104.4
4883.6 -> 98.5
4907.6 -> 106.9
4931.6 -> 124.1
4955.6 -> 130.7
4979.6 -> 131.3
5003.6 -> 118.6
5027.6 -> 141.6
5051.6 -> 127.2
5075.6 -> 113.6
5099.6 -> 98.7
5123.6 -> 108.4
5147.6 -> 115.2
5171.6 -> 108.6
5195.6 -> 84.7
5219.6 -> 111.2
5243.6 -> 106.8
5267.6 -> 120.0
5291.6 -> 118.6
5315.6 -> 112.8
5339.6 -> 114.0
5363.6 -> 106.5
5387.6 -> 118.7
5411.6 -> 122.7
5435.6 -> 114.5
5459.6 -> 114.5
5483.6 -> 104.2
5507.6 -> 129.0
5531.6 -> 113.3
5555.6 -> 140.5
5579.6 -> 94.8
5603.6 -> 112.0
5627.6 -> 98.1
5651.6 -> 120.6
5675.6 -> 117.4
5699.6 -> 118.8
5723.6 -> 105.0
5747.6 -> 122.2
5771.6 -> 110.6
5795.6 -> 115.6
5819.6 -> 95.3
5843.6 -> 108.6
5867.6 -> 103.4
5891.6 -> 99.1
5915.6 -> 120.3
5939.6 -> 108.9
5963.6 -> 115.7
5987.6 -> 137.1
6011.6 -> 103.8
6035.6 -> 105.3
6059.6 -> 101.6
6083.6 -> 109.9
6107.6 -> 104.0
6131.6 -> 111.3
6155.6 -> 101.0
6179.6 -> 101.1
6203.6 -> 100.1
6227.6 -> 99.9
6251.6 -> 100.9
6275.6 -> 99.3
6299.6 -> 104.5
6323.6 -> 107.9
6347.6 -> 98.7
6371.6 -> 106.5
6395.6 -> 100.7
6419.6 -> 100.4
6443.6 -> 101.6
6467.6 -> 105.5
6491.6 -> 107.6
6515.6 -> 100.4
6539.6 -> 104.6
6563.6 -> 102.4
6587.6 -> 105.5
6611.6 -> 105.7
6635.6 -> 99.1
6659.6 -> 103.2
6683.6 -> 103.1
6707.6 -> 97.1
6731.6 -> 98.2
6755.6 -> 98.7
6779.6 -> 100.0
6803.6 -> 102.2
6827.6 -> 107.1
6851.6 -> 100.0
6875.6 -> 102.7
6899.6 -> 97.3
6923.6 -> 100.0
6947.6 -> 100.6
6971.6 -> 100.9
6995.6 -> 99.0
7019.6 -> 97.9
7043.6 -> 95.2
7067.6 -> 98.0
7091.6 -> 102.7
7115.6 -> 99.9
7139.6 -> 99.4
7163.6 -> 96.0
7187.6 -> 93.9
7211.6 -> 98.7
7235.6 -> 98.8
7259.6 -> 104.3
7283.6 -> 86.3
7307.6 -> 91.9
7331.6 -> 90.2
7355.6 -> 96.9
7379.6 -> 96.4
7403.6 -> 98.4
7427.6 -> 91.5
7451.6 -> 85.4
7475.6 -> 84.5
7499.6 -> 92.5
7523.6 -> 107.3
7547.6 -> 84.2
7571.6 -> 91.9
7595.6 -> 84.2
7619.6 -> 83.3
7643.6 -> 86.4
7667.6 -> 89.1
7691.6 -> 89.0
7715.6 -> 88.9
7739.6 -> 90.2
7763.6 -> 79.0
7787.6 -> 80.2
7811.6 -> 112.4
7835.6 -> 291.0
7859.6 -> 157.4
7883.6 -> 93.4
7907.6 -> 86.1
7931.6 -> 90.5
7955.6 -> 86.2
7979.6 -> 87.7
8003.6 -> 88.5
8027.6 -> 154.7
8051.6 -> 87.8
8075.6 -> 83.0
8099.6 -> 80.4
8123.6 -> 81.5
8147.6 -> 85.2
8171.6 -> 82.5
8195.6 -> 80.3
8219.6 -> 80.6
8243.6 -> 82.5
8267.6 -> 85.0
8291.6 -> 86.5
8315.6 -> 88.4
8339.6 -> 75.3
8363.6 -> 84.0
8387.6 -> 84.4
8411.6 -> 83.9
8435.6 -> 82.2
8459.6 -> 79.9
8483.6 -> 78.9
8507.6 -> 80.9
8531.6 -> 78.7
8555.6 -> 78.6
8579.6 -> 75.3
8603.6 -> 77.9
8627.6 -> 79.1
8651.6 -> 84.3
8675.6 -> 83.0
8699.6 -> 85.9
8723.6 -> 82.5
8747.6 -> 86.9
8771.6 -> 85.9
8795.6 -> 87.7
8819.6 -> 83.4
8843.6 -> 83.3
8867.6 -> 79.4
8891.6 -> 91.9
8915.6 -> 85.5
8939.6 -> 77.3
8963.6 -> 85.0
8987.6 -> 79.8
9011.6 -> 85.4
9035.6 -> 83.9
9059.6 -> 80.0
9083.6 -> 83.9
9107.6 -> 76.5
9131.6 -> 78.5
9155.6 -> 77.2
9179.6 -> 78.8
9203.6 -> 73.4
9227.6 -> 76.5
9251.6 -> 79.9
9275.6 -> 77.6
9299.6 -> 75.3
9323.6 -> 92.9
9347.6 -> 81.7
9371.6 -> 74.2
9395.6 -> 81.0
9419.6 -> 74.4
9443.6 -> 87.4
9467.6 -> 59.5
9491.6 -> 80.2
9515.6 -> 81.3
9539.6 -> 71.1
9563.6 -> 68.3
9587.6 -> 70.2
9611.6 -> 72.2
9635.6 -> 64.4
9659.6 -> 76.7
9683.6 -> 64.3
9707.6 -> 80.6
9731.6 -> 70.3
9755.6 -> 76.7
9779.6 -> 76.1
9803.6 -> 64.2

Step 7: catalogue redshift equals 0.194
